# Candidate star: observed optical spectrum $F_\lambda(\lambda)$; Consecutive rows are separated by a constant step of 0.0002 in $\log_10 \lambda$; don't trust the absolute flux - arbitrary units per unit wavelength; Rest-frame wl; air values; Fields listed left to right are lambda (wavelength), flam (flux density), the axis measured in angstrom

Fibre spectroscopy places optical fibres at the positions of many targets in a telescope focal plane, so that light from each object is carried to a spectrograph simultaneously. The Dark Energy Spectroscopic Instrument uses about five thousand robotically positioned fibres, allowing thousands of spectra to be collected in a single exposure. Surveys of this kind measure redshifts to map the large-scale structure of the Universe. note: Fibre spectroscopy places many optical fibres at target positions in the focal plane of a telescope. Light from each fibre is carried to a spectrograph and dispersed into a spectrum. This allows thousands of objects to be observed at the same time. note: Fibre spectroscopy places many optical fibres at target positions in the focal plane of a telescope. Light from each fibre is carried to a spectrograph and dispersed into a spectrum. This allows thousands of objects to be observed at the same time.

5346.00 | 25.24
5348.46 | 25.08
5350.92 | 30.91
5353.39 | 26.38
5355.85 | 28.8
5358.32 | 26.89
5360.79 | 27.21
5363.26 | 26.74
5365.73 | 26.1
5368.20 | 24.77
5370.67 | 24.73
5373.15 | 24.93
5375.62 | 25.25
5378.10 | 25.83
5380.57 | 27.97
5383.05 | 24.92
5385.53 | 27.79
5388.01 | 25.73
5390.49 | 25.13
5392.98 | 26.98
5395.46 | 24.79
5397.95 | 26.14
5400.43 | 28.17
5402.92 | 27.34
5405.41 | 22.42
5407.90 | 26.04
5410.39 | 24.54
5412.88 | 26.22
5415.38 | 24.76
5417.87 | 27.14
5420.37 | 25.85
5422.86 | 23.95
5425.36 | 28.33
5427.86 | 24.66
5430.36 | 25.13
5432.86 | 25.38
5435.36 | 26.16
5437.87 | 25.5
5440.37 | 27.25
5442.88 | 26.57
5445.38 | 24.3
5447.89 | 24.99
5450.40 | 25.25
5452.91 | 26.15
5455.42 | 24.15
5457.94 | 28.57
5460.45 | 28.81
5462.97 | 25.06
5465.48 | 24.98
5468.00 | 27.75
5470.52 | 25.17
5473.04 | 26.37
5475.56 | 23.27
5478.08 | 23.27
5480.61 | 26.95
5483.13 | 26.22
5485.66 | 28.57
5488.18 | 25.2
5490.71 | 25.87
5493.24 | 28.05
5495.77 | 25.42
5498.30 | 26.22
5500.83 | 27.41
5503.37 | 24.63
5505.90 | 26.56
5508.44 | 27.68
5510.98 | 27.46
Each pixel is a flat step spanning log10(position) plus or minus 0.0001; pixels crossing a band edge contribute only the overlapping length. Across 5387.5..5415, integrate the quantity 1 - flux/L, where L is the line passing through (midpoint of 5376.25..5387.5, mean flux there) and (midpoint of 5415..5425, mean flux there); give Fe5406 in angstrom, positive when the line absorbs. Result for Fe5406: 0.4 angstrom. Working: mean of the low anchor 26.5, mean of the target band 25.7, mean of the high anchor 25.8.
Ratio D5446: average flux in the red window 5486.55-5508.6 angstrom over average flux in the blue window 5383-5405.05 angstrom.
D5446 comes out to 1.0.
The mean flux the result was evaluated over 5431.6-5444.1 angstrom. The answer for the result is 26.2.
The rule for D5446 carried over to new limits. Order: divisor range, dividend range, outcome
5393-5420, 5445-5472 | 1.01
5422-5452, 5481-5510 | 1.04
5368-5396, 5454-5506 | 1.01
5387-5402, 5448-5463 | 1.01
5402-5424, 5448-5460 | 1.03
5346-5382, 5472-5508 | 0.98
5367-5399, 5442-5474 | 1.01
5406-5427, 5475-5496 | 1.01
